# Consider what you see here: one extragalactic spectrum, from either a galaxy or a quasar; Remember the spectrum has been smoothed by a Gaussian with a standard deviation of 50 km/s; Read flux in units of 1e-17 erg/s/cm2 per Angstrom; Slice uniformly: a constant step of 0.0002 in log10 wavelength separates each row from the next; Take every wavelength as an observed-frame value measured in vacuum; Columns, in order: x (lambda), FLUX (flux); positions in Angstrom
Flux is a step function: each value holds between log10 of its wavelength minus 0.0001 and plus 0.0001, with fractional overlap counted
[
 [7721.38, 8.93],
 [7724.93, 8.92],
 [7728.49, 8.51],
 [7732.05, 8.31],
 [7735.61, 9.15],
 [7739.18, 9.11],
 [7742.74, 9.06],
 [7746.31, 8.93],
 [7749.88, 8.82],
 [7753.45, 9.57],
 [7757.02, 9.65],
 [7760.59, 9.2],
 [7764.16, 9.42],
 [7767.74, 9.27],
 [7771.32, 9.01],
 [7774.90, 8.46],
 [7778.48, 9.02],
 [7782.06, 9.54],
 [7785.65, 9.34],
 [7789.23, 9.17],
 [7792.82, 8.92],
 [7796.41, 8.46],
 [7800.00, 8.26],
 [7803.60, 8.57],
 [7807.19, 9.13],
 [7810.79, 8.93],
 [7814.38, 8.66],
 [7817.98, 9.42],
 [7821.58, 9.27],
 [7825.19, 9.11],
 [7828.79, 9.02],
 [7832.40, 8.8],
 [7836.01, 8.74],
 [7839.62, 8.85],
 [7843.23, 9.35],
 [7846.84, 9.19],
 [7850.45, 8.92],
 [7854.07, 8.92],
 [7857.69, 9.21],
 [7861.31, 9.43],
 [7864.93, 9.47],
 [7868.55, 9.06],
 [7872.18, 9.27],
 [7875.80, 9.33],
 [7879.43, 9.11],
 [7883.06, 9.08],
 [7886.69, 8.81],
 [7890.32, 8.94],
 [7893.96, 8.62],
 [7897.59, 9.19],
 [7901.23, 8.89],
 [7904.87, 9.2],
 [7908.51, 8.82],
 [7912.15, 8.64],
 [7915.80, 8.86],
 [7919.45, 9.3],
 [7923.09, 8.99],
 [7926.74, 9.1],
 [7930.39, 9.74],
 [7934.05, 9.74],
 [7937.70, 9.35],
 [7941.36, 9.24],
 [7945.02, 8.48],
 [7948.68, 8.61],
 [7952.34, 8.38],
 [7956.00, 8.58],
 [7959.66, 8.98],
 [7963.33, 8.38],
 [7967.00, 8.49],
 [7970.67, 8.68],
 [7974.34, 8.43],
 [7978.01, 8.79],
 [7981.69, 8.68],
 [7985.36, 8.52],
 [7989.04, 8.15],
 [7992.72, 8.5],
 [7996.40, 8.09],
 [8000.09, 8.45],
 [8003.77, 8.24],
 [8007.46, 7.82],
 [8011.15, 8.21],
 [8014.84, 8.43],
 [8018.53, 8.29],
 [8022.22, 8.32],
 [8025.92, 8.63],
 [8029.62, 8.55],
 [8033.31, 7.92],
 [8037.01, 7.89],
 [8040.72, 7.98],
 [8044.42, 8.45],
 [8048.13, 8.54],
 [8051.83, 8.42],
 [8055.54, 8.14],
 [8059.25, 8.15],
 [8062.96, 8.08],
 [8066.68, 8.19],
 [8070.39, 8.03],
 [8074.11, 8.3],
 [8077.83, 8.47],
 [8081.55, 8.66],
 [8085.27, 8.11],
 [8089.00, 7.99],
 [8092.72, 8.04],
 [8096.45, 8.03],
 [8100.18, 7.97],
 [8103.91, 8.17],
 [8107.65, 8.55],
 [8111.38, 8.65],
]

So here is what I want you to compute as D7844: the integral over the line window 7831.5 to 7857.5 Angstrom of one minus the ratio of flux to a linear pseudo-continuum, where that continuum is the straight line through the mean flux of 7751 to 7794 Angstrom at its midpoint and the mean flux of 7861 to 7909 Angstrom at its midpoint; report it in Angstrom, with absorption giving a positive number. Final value 0.4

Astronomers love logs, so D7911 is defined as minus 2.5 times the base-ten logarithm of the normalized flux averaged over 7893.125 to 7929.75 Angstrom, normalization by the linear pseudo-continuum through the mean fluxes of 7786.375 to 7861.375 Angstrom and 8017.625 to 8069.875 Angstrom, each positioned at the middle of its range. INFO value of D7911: -0.039 mag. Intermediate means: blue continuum 8.96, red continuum 8.25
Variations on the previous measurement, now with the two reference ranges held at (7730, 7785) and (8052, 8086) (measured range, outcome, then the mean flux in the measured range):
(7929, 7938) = -0.12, 9.65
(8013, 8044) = 0.01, 8.26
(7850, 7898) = -0.04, 9.1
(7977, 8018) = 0.01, 8.34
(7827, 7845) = -0.01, 8.95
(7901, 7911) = -0.03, 8.96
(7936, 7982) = -0.02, 8.7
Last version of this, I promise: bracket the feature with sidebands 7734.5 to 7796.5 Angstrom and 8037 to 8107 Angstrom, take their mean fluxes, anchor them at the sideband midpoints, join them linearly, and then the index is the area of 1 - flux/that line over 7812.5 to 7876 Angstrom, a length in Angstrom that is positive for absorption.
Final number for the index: -1.5 Angstrom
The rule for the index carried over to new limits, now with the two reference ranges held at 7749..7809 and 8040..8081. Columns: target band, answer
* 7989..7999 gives 0.2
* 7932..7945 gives -1.1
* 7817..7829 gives -0.4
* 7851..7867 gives -0.7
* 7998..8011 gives 0.4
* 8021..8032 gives -0.2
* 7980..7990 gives 0.0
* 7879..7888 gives -0.2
